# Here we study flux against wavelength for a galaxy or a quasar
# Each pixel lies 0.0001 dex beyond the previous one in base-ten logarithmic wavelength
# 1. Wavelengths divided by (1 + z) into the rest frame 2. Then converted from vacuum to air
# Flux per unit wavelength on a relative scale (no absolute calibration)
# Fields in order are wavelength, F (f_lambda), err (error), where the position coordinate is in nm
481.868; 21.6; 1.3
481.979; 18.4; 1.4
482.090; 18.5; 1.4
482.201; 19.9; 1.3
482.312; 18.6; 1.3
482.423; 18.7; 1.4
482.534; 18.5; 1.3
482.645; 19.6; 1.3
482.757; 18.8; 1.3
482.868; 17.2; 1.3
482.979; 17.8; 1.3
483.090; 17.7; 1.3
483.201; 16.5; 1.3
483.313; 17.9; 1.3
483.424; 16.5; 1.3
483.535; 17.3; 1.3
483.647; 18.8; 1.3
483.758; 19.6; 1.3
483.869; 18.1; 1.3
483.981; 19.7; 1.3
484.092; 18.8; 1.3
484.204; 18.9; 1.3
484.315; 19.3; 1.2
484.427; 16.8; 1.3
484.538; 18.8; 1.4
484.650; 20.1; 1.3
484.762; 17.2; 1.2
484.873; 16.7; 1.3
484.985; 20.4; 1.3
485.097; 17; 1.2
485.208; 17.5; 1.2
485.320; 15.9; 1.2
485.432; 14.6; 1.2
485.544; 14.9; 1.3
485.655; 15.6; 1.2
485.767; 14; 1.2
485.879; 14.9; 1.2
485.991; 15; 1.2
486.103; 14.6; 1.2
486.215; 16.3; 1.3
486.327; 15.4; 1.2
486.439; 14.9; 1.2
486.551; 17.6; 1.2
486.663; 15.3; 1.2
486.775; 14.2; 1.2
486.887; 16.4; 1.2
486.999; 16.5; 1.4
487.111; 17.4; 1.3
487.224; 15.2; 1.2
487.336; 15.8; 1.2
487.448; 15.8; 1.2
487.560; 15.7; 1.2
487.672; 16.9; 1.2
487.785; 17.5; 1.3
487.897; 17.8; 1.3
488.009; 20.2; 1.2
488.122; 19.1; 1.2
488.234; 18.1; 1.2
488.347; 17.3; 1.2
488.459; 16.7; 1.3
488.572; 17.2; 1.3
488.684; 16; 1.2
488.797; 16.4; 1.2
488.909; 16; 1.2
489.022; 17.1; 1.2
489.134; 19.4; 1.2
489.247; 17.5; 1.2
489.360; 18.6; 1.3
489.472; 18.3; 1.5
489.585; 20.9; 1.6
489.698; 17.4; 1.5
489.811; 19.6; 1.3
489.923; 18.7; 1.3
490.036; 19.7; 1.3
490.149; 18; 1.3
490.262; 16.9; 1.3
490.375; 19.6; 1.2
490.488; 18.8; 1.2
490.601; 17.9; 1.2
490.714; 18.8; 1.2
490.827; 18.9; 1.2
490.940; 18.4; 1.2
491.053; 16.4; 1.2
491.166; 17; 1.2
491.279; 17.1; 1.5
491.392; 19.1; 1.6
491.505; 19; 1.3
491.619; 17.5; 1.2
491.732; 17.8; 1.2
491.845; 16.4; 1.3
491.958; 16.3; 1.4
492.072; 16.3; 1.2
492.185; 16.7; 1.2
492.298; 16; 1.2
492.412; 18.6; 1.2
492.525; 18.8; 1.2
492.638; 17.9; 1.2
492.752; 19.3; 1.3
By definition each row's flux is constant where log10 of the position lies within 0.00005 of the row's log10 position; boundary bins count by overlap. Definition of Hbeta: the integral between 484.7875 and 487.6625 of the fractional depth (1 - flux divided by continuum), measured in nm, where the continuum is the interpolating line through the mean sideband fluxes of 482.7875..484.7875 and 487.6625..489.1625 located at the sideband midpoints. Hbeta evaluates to 0.308 nm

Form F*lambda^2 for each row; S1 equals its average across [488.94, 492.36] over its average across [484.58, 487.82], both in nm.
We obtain 1.1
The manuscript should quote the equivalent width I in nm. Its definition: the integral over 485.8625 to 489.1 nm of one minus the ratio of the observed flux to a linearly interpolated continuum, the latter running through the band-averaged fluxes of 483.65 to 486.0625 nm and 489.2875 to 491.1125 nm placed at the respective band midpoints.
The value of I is 0.26 nm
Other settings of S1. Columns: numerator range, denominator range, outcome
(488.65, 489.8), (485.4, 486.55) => 1.19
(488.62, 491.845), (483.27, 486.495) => 1.08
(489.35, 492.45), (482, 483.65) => 1.03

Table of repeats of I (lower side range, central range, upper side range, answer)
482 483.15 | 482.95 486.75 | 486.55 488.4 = 0.15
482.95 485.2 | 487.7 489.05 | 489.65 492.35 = 0.04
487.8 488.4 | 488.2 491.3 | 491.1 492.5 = 0.00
